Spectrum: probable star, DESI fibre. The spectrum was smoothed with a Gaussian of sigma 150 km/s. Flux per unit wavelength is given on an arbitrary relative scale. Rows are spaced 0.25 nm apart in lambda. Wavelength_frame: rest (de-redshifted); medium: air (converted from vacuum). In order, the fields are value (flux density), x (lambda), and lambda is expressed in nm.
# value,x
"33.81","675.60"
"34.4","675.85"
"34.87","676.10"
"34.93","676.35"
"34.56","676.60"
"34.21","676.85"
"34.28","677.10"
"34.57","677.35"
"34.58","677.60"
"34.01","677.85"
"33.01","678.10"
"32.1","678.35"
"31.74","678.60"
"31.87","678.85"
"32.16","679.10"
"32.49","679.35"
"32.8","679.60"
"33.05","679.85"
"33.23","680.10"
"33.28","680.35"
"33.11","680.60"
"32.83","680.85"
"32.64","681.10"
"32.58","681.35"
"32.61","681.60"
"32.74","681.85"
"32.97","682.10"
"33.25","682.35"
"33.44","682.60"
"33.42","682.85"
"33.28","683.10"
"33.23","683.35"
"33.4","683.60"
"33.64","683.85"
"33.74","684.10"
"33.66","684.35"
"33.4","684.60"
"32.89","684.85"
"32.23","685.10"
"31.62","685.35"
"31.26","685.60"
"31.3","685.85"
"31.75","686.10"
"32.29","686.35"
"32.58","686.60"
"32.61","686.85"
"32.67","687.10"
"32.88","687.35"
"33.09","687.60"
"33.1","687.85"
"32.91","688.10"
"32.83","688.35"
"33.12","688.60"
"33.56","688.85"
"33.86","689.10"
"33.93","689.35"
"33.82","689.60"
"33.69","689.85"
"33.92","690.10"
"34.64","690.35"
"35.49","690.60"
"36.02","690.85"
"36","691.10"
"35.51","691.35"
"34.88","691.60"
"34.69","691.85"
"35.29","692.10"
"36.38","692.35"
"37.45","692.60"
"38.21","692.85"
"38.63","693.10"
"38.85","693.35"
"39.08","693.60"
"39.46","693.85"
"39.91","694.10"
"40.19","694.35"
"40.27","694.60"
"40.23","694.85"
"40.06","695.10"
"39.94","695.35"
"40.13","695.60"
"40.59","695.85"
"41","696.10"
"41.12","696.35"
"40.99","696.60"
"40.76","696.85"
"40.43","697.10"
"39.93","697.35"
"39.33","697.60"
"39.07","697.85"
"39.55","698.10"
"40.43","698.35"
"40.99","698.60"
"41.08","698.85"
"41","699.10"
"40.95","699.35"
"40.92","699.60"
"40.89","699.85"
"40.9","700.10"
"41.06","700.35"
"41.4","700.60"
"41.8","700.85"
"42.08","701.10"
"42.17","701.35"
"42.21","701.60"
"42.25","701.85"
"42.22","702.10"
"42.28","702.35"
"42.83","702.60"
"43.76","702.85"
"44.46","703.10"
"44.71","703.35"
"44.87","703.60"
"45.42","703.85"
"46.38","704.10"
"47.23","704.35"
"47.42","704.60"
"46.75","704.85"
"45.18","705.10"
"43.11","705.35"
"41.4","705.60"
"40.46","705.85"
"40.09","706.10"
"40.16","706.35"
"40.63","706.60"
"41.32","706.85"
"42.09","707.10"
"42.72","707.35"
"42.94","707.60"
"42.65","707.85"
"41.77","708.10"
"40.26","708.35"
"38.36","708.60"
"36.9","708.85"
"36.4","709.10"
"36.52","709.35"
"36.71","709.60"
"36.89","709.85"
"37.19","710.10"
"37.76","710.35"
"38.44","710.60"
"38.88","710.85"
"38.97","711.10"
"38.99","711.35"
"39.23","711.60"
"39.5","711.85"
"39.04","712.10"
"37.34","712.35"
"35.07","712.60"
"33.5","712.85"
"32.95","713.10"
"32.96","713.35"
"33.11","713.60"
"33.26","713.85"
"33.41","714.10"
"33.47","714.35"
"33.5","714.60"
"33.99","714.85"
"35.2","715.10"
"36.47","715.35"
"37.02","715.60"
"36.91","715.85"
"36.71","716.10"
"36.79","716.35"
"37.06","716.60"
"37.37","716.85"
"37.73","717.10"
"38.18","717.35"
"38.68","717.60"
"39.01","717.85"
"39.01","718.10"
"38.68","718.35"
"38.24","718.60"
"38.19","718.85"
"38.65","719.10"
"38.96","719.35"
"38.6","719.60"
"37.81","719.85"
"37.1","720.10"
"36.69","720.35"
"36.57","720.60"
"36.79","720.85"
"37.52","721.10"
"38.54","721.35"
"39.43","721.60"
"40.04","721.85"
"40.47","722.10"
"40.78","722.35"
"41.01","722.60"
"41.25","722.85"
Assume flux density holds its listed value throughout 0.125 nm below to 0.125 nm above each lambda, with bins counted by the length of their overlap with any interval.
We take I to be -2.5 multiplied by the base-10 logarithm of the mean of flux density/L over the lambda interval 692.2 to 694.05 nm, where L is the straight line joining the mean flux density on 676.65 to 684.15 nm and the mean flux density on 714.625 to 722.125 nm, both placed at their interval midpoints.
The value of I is -0.109 mag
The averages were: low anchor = 33.2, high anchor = 37.7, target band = 38.3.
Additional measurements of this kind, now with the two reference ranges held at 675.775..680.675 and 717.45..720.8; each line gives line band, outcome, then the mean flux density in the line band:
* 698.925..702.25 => -0.15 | 41.5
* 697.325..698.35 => -0.11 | 39.5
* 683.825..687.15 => 0.06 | 32.5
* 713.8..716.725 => 0.07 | 35.4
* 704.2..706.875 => -0.18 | 43.2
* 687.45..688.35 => 0.05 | 33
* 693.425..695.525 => -0.13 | 39.9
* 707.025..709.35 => -0.09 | 40.2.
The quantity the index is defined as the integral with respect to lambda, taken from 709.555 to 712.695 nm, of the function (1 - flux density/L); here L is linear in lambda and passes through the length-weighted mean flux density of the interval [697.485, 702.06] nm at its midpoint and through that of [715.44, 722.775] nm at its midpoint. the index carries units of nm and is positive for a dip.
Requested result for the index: 0.11 nm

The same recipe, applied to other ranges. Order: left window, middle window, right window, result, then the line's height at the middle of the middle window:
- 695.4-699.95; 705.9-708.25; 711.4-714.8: -0.27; 37.2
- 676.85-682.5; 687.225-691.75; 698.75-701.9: 0.36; 37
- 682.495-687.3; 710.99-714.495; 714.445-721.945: 0.09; 36.7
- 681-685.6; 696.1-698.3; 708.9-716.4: -0.36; 34.5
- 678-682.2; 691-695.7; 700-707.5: 0.04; 38.4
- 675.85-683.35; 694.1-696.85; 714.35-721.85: -0.43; 35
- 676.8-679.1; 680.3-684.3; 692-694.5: 0.18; 34.7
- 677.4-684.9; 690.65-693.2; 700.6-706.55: 0.12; 38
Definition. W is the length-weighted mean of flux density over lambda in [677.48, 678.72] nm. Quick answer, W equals 33.1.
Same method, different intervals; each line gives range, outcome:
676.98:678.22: 34.1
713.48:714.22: 33.3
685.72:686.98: 32.1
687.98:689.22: 33.3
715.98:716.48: 36.8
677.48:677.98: 34.3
